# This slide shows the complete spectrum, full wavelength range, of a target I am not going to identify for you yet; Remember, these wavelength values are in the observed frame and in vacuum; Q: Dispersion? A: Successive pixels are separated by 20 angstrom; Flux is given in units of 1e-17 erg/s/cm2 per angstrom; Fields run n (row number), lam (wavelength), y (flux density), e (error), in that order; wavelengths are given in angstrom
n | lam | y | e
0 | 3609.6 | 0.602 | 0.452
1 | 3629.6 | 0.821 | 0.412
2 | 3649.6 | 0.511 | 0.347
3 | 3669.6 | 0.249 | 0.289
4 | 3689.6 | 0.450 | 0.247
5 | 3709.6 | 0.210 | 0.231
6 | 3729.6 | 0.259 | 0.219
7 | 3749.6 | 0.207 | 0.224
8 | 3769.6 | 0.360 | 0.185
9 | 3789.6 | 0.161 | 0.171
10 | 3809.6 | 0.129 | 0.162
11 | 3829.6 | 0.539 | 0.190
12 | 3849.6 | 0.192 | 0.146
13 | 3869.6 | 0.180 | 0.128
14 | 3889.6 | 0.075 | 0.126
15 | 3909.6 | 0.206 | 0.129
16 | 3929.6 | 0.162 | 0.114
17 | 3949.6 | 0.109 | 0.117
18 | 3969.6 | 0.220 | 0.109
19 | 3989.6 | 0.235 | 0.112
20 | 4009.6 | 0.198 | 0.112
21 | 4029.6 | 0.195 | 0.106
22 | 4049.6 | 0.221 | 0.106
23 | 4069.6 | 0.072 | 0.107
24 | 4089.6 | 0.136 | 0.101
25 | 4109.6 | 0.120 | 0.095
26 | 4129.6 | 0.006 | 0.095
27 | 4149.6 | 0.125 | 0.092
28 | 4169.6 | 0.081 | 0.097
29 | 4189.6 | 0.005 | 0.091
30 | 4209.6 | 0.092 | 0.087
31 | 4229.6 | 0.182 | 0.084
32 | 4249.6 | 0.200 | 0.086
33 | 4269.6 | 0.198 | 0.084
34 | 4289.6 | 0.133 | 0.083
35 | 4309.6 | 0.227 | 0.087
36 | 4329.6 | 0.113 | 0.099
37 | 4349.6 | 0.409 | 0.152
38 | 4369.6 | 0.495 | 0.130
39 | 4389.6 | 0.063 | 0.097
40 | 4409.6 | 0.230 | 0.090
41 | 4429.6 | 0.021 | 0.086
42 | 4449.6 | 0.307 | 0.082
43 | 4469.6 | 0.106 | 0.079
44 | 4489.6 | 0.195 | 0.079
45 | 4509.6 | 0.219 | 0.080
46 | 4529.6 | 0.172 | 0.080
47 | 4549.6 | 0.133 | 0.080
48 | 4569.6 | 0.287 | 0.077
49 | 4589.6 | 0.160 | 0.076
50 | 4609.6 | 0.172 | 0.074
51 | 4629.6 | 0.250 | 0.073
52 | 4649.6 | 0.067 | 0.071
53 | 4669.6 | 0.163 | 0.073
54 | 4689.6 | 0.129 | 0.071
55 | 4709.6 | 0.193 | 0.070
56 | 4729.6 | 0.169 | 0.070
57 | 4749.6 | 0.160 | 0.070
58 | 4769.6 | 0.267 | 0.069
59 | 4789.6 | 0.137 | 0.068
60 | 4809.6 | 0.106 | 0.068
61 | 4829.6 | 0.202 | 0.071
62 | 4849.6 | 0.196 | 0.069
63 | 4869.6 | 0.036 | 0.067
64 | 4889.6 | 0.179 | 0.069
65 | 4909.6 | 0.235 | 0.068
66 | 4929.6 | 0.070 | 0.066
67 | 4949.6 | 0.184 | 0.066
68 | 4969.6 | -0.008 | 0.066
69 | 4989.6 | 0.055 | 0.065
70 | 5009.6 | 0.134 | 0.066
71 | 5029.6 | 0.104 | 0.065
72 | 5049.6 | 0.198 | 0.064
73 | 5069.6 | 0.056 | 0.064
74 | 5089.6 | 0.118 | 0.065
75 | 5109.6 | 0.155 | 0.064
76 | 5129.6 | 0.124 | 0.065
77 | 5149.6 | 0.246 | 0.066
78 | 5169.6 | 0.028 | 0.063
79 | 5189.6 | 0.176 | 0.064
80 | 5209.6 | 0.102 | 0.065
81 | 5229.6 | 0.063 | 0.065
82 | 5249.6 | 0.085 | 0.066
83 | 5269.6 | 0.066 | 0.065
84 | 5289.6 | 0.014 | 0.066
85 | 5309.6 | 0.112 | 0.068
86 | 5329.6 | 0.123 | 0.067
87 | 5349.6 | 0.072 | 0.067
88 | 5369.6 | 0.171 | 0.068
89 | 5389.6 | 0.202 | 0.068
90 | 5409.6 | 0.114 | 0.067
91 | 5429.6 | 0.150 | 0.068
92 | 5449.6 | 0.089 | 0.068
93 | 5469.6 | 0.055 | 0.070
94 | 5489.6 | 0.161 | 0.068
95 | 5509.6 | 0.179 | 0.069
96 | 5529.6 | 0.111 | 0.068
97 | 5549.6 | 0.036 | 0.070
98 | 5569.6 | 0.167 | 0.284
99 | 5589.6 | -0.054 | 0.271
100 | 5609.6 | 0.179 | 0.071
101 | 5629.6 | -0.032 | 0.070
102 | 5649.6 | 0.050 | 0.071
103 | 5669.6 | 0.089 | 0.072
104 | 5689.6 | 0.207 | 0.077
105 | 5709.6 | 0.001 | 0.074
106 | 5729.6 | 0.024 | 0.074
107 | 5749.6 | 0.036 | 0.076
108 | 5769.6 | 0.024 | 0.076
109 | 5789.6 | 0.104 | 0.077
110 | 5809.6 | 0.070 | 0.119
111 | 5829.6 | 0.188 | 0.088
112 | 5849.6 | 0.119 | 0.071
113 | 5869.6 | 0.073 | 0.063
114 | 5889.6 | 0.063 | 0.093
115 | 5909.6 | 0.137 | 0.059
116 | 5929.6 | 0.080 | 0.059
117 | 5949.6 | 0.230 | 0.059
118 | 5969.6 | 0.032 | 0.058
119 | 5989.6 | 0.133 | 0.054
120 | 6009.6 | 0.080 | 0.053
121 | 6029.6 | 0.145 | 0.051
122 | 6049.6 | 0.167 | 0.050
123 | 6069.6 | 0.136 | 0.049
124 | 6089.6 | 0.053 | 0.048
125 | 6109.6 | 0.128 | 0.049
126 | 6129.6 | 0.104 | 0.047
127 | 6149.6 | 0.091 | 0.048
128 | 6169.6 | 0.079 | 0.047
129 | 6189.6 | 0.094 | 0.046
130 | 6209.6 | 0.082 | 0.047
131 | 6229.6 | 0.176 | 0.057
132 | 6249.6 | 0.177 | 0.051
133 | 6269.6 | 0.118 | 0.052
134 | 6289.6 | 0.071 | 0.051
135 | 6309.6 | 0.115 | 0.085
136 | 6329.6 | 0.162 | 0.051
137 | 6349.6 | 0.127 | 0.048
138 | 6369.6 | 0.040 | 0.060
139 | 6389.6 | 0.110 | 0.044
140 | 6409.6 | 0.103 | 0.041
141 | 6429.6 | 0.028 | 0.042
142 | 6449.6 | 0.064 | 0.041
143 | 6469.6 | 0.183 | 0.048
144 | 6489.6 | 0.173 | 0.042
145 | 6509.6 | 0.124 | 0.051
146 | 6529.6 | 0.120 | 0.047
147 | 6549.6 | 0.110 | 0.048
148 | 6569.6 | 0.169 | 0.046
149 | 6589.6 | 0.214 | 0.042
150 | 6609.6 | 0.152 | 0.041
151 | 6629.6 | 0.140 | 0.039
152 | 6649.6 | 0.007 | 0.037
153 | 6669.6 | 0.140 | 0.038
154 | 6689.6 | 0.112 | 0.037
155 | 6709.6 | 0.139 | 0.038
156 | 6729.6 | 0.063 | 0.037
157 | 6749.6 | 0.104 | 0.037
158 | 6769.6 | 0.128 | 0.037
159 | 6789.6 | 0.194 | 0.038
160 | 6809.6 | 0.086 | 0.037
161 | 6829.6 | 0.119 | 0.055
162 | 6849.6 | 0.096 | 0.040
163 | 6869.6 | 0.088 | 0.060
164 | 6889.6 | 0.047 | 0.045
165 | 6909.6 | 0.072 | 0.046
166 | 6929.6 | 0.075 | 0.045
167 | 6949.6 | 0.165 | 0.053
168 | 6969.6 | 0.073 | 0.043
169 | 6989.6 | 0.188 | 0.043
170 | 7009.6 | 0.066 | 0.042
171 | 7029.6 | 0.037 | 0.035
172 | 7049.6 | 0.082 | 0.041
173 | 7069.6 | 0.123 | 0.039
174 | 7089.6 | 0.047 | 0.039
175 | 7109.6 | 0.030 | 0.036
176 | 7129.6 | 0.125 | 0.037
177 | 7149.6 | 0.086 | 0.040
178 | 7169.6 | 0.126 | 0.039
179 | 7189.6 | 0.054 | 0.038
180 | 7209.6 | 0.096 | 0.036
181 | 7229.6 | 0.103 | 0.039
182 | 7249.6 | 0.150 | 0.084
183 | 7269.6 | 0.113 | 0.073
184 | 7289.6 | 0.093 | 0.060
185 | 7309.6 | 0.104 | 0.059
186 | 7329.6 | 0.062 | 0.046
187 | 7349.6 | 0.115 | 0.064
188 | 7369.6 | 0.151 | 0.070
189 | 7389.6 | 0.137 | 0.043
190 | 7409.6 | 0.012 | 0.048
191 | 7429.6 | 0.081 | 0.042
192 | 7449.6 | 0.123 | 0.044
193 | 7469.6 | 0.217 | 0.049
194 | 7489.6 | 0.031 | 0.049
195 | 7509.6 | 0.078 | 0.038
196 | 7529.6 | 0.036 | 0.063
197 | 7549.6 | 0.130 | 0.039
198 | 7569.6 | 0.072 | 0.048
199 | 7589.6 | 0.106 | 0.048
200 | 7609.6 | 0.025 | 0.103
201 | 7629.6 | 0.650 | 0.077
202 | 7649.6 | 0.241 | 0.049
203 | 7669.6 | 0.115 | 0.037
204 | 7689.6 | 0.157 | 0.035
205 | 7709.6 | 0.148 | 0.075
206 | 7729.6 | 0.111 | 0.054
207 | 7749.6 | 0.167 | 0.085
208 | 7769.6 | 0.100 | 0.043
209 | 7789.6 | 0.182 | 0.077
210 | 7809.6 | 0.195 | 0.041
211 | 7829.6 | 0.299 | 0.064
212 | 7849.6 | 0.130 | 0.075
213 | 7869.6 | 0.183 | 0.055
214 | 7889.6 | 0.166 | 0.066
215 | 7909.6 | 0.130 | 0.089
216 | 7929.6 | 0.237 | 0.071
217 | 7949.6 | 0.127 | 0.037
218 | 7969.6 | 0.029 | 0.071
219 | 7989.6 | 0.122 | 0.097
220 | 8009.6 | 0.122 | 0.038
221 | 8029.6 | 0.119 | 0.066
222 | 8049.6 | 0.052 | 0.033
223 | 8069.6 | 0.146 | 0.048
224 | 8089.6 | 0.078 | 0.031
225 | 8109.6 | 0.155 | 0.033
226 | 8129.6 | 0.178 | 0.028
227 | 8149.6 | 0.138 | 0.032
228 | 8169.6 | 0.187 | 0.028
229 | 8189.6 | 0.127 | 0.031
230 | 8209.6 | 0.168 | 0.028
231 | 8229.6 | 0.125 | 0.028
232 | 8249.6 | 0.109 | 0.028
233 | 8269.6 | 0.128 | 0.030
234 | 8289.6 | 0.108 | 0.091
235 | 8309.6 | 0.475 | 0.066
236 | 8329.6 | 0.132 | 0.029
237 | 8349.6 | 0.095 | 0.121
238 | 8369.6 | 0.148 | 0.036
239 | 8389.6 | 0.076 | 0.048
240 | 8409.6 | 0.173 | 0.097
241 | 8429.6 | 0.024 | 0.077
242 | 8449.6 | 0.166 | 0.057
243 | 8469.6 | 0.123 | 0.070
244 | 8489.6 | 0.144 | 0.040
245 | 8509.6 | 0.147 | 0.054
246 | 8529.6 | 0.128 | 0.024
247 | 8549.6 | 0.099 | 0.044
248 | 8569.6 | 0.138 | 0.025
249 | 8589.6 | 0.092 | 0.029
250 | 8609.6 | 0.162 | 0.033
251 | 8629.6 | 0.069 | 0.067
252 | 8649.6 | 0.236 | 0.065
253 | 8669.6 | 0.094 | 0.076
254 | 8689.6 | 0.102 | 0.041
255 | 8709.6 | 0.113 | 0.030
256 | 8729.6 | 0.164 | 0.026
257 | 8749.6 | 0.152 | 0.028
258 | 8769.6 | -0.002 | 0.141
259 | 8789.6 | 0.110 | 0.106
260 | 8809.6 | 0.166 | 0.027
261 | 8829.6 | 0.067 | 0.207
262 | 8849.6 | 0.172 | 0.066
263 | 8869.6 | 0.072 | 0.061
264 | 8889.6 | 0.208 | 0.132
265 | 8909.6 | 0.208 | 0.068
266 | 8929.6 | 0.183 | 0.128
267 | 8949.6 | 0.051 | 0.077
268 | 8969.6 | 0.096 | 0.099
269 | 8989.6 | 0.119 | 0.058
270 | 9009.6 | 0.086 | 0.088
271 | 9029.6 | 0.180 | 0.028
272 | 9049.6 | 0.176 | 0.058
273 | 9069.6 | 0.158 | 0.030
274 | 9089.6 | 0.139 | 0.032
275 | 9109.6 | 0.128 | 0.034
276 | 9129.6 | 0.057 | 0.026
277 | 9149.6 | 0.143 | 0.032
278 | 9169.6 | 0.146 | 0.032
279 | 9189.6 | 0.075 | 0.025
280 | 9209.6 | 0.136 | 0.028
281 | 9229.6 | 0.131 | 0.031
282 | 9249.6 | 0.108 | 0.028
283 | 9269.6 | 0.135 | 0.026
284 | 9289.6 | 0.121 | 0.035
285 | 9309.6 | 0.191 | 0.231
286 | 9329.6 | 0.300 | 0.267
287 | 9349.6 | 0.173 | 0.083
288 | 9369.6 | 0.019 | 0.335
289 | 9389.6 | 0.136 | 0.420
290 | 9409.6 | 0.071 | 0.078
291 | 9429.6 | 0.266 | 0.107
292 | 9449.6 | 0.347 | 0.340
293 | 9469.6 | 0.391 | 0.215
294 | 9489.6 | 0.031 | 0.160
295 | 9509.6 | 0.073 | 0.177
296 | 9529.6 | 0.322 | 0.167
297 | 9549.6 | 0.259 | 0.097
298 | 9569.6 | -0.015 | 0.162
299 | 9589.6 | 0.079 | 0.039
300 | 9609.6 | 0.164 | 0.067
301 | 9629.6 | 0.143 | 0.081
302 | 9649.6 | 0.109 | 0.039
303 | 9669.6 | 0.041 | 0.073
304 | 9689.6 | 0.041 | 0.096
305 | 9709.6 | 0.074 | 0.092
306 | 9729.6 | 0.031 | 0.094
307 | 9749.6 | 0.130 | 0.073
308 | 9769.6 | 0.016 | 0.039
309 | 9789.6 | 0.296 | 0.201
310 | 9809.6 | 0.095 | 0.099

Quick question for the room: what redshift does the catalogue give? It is 1.048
